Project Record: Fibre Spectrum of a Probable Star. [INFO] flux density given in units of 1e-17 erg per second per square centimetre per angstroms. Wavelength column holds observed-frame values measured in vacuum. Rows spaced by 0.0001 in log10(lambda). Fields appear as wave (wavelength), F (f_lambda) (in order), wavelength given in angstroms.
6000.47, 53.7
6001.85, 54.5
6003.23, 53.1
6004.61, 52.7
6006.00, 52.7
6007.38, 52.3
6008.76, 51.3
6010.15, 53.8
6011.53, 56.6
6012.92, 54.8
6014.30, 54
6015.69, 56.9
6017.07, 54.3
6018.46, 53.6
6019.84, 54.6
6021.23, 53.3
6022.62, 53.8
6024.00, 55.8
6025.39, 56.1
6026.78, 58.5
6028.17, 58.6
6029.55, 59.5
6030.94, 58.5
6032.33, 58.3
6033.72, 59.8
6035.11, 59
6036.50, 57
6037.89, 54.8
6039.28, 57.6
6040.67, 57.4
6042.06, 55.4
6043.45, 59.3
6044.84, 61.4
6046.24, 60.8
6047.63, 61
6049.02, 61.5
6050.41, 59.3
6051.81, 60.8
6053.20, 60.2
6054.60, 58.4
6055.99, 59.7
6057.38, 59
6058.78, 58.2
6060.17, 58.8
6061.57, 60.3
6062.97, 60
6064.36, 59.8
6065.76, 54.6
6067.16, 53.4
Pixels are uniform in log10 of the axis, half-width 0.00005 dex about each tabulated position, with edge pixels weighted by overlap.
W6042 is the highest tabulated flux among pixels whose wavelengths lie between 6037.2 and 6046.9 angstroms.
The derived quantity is 61.4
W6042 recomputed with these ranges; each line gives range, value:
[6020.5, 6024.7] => 55.8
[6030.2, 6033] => 58.5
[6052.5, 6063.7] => 60.3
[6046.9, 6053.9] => 61.5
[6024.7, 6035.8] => 59.8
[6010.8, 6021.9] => 56.9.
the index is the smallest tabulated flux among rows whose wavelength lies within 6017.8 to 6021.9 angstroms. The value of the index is 53.3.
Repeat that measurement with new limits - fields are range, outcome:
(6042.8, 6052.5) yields 59.3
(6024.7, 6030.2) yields 56.1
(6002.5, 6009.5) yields 51.3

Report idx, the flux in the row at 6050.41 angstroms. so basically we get 59.3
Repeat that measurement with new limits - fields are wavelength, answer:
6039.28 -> 57.6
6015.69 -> 56.9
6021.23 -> 53.3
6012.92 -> 54.8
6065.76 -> 54.6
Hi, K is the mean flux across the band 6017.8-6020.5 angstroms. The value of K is 54.2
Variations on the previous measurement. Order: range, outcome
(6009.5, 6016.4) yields 55.3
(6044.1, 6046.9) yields 60.9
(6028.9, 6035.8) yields 59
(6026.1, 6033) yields 58.7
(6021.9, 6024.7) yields 54.8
